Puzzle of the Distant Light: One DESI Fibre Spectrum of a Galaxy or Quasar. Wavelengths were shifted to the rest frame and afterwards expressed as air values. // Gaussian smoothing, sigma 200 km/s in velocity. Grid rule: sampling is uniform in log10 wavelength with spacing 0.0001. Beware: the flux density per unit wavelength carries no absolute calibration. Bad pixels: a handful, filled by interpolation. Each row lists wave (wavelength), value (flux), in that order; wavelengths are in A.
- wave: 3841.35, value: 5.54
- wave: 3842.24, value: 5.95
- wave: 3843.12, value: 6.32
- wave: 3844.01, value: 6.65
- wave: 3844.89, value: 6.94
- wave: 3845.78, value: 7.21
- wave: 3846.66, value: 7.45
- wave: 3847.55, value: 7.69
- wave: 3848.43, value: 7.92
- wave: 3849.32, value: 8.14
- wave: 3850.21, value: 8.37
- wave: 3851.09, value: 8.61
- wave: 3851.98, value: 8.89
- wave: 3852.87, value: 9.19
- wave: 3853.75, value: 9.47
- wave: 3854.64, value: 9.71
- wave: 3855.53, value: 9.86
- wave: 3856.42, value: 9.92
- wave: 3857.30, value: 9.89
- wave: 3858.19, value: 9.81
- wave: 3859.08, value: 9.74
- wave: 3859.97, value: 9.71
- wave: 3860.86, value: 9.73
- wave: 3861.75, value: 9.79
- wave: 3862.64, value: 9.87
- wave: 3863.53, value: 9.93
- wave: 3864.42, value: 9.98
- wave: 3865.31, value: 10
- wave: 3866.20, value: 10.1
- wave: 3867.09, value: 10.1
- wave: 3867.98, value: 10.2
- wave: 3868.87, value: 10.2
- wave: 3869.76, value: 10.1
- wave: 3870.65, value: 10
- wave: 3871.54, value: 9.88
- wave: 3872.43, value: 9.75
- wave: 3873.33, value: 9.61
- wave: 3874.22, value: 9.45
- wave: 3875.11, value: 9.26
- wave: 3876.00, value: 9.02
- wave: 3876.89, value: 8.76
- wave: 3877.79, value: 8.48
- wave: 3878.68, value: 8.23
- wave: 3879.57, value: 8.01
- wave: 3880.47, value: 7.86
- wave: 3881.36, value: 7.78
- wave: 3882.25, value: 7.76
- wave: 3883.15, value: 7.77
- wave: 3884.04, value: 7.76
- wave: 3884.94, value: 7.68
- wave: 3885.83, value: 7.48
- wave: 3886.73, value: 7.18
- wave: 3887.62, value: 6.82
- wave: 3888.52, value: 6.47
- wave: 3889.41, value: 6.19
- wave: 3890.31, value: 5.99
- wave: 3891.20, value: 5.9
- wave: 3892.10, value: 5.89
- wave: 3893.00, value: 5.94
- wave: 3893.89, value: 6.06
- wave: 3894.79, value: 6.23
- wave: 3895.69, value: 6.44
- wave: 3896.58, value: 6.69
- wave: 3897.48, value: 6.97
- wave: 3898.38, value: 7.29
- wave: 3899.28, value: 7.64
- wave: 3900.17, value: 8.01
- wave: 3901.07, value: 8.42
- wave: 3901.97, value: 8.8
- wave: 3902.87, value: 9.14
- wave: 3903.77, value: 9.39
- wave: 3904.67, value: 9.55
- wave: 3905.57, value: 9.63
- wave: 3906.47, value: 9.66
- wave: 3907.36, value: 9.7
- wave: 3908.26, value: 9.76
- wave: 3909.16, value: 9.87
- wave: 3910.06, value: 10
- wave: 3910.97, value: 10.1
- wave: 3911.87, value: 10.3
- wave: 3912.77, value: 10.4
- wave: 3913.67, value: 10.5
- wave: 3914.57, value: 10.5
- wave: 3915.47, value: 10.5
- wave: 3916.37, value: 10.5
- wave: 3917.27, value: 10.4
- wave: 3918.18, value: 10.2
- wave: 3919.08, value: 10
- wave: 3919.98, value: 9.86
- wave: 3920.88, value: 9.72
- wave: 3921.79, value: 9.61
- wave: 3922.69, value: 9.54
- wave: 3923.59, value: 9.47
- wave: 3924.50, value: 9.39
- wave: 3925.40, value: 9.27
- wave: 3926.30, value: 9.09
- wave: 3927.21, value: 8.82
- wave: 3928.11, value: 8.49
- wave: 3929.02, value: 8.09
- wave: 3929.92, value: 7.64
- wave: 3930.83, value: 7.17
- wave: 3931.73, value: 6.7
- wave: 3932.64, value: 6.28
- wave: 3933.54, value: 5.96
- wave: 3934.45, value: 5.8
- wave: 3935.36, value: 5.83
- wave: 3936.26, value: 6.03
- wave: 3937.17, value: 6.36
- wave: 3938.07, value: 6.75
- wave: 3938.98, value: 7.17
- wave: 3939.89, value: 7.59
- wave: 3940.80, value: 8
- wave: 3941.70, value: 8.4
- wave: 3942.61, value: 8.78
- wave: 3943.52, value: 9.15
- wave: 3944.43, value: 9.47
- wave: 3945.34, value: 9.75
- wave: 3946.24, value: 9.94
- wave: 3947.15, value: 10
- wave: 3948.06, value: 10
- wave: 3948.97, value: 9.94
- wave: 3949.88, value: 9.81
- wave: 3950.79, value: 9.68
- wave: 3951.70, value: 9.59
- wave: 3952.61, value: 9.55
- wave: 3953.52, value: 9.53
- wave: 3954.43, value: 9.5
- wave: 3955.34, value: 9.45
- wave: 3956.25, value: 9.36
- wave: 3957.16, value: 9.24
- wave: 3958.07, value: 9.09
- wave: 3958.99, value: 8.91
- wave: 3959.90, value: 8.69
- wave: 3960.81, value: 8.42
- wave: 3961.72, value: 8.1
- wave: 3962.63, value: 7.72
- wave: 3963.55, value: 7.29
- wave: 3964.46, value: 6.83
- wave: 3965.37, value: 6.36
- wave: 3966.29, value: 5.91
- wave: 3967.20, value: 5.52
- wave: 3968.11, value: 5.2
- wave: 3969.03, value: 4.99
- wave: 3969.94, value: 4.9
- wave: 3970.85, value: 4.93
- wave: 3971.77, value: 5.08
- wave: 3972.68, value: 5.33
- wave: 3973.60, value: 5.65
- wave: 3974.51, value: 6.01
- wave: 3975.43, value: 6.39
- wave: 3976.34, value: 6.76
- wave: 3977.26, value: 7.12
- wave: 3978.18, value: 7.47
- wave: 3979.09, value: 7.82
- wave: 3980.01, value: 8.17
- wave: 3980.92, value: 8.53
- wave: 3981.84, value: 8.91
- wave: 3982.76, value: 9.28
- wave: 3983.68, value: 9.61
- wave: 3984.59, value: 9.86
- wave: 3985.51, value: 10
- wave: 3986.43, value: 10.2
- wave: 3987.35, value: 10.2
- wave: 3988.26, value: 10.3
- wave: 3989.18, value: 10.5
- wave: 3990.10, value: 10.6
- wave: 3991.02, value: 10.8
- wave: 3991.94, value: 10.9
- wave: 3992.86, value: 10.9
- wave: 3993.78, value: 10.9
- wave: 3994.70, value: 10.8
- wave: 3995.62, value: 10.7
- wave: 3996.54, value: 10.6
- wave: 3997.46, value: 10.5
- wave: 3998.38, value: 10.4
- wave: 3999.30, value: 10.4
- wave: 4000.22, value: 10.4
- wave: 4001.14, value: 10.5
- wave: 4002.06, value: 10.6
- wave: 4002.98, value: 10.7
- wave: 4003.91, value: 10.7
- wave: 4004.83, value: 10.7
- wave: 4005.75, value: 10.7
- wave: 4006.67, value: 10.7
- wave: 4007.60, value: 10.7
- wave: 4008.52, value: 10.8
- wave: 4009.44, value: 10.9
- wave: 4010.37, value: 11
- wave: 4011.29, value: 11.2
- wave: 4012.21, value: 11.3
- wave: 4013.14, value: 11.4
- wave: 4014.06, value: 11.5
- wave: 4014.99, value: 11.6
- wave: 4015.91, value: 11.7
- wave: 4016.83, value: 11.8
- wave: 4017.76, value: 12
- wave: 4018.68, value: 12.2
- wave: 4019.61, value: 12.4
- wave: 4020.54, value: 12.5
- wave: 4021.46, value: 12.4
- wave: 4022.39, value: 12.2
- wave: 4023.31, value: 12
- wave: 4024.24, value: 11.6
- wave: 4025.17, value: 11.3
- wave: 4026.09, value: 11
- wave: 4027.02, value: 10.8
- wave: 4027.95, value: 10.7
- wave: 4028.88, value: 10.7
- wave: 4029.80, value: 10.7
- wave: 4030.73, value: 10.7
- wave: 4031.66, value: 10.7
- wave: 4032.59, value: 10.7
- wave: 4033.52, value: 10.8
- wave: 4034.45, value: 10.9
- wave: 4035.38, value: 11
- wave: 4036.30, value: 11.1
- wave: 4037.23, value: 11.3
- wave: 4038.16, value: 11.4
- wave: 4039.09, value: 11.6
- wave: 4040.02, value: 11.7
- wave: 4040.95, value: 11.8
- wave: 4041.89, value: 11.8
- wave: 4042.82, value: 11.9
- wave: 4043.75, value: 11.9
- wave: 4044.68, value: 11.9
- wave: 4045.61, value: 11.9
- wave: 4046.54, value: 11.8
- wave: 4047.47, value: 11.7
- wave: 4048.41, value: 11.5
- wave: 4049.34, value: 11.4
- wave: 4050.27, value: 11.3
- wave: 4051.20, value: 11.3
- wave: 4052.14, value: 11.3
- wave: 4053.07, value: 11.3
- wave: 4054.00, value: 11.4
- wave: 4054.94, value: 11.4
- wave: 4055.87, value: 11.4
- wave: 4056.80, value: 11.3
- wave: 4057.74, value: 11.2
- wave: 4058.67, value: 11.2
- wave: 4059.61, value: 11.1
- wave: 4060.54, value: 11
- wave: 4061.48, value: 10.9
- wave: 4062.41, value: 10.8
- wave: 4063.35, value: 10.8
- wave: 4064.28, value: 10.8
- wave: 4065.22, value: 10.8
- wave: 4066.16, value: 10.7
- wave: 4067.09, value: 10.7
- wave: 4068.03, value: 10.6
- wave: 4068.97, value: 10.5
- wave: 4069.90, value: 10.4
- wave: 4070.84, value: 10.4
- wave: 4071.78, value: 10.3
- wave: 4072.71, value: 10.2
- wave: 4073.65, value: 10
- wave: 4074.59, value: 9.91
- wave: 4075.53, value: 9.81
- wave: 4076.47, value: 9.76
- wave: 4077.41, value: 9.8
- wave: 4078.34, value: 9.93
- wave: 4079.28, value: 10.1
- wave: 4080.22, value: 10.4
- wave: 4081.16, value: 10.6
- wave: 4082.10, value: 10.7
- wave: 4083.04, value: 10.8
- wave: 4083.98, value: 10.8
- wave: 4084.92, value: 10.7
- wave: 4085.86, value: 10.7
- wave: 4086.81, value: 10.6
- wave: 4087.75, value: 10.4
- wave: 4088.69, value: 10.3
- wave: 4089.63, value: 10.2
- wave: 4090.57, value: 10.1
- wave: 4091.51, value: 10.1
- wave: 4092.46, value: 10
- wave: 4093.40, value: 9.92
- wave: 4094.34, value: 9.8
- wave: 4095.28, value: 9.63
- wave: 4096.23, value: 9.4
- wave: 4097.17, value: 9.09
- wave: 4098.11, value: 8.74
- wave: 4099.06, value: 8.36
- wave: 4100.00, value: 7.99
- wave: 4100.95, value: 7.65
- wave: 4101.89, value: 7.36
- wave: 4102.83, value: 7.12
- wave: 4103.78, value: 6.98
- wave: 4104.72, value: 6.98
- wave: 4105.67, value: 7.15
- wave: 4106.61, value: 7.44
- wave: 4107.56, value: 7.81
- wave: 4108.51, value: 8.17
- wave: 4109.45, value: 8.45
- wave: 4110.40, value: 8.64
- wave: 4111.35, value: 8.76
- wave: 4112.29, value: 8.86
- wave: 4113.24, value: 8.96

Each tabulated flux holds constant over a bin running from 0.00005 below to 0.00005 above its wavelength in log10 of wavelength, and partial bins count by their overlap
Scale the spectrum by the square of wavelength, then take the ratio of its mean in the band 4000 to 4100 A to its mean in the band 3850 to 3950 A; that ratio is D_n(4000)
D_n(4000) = 1.35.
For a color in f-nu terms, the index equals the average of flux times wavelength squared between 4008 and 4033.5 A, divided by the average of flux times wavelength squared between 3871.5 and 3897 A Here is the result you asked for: 1.61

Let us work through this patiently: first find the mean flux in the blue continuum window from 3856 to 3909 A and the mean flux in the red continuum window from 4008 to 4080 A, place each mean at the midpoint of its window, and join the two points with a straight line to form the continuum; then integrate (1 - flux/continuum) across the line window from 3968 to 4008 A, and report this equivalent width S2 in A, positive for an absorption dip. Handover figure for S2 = 4.8 A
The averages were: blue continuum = 8.54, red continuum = 11.1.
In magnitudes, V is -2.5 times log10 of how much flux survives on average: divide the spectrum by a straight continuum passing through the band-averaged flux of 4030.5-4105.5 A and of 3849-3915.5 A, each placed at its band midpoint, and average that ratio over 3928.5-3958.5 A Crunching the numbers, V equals 0.120 mag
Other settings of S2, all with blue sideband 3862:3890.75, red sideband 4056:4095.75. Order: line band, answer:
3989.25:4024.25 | -4.60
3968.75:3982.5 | 4.27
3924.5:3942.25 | 3.45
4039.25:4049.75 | -1.63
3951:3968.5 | 2.35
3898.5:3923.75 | -1.86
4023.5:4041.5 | -1.83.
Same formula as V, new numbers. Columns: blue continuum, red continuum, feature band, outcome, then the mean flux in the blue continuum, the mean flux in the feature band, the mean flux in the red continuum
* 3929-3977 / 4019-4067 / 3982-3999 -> -0.133 mag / 7.63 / 10.4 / 11.3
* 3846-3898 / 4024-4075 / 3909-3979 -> 0.152 mag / 8.47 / 8.24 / 11.1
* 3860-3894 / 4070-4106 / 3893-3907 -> 0.086 mag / 8.48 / 7.95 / 9.56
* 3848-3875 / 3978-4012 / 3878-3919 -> 0.176 mag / 9.59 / 8.32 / 10.2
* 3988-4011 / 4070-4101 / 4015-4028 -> -0.127 mag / 10.7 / 11.8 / 9.95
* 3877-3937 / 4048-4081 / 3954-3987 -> 0.216 mag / 8.25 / 7.58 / 10.7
